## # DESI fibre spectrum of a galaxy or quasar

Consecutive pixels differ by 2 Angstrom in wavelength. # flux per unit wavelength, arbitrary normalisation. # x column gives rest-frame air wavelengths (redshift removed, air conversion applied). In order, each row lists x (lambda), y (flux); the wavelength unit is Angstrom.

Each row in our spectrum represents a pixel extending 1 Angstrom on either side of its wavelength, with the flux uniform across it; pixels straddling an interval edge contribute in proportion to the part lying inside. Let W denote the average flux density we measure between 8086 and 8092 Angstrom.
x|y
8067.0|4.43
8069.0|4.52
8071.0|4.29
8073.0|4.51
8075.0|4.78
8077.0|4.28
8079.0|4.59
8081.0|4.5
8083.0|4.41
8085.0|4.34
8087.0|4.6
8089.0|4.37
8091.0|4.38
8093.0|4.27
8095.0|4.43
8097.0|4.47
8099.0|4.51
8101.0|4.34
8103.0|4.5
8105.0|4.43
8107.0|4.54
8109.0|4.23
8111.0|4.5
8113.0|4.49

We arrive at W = 4.45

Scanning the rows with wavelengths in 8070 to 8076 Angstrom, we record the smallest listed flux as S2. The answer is 4.29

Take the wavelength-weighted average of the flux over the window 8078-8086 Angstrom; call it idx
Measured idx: 4.46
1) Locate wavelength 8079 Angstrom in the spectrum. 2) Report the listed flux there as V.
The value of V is 4.59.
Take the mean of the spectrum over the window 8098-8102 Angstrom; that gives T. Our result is 4.42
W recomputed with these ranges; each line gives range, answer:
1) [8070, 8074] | 4.4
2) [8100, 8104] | 4.42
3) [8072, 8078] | 4.52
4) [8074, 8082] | 4.54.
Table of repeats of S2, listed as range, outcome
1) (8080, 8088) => 4.34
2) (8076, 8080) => 4.28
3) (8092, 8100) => 4.27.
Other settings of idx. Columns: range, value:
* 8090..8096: 4.36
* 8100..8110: 4.41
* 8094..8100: 4.47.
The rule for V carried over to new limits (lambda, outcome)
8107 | 4.54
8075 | 4.78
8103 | 4.5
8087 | 4.6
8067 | 4.43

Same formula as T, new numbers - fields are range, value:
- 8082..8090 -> 4.43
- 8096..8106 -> 4.45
